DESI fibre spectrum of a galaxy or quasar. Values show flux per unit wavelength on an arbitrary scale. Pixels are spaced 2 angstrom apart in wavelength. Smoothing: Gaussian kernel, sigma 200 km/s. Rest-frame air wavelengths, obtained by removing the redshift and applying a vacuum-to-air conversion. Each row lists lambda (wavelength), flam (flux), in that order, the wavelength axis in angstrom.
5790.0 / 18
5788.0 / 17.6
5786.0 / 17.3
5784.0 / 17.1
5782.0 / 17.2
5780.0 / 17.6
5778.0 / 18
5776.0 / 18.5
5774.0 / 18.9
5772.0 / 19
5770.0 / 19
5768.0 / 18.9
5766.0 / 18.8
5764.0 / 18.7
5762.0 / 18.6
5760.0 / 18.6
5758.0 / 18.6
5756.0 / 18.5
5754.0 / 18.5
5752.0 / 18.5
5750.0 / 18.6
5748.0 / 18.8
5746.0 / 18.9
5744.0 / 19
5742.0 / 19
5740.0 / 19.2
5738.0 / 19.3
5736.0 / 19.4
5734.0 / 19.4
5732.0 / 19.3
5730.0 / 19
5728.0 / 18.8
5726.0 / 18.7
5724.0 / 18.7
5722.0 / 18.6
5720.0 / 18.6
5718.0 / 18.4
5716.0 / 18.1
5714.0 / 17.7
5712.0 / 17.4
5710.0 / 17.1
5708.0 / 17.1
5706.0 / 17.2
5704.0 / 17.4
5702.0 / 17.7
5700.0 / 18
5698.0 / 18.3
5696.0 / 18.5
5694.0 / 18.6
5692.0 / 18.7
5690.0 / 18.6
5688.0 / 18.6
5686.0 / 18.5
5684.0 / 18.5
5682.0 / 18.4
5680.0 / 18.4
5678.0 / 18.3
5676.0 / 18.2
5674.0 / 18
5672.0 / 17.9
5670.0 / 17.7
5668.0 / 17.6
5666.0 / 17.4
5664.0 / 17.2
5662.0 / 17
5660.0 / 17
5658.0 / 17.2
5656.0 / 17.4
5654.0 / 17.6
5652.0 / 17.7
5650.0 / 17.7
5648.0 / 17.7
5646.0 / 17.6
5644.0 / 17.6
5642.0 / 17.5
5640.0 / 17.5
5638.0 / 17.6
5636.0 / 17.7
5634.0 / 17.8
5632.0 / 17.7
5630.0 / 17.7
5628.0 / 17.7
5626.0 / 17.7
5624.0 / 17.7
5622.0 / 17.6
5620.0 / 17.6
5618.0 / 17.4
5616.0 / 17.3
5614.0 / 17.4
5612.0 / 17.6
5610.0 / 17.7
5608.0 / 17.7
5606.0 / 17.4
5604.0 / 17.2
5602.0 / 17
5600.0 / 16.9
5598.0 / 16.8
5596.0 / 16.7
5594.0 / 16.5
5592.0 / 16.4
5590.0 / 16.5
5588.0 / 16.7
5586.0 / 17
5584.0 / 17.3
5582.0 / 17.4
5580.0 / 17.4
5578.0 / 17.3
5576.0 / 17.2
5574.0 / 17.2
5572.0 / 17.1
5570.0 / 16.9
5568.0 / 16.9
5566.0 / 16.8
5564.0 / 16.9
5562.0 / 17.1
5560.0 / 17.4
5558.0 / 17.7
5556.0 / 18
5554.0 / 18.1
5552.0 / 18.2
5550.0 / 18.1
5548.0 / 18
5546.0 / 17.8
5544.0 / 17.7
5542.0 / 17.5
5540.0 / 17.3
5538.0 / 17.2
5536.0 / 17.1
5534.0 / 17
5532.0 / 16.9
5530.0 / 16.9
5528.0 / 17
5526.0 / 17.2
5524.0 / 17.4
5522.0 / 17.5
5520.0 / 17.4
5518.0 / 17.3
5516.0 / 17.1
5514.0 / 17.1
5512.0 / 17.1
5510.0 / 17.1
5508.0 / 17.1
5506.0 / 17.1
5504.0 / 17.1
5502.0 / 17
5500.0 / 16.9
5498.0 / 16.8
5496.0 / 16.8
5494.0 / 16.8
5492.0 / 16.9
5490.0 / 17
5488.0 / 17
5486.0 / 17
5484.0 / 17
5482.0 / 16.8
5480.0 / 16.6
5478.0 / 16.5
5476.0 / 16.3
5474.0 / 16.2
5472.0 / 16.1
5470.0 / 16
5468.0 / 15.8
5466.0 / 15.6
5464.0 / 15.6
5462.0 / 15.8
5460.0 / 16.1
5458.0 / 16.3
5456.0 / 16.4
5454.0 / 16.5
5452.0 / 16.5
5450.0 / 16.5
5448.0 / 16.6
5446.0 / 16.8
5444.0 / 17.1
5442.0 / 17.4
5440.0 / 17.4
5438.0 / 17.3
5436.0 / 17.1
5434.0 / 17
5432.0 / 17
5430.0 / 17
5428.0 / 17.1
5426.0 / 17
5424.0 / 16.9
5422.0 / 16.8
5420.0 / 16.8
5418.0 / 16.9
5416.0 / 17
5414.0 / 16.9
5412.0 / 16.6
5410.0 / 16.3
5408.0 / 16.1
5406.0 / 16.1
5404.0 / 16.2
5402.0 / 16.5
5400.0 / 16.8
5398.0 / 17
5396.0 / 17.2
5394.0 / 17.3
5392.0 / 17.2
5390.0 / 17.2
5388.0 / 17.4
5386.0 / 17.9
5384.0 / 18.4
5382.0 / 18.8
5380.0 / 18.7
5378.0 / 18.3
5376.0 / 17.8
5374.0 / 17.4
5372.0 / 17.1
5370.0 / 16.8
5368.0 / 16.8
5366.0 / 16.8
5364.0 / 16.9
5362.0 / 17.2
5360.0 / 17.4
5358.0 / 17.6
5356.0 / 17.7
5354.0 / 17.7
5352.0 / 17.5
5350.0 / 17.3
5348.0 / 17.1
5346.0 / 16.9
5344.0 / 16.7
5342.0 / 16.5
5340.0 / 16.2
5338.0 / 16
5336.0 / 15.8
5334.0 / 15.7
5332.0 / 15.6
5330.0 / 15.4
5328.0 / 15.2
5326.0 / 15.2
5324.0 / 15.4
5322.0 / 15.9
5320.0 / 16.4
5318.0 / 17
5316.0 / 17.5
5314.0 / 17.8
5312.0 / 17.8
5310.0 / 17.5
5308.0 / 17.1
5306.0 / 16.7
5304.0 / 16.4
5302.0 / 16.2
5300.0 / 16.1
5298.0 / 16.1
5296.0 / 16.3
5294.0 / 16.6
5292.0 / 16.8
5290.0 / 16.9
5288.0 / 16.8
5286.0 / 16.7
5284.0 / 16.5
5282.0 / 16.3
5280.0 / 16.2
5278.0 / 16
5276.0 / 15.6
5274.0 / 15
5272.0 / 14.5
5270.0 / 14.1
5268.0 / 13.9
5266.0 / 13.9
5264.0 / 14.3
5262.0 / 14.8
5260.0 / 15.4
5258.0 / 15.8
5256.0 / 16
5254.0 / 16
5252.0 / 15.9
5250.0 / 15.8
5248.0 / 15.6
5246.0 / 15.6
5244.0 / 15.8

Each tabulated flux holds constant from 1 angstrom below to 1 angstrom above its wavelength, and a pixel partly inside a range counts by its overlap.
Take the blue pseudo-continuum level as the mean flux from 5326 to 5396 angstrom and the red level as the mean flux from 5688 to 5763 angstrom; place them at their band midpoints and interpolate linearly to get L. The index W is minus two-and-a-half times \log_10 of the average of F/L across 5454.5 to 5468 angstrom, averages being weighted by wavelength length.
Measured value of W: 0.10 mag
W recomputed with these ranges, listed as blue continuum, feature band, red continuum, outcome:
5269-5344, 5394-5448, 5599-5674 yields -0.01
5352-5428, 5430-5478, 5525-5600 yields 0.04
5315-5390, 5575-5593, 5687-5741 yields 0.05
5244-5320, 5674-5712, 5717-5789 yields 0.01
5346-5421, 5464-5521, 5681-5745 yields 0.05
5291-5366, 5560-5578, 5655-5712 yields 0.03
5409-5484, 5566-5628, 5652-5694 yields 0.02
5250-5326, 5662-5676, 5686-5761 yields 0.03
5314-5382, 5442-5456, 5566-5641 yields 0.02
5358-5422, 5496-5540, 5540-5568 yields 0.02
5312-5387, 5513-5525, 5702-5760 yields 0.02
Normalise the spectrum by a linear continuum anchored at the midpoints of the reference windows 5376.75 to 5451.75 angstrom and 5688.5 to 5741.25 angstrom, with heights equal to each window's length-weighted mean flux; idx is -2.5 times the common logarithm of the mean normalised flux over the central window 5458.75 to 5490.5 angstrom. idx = 0.07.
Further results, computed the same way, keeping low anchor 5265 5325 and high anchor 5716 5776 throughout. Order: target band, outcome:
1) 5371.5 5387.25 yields -0.09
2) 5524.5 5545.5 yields 0.02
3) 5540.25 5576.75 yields 0.02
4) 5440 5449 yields 0.00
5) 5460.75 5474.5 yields 0.09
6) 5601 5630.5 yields 0.03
